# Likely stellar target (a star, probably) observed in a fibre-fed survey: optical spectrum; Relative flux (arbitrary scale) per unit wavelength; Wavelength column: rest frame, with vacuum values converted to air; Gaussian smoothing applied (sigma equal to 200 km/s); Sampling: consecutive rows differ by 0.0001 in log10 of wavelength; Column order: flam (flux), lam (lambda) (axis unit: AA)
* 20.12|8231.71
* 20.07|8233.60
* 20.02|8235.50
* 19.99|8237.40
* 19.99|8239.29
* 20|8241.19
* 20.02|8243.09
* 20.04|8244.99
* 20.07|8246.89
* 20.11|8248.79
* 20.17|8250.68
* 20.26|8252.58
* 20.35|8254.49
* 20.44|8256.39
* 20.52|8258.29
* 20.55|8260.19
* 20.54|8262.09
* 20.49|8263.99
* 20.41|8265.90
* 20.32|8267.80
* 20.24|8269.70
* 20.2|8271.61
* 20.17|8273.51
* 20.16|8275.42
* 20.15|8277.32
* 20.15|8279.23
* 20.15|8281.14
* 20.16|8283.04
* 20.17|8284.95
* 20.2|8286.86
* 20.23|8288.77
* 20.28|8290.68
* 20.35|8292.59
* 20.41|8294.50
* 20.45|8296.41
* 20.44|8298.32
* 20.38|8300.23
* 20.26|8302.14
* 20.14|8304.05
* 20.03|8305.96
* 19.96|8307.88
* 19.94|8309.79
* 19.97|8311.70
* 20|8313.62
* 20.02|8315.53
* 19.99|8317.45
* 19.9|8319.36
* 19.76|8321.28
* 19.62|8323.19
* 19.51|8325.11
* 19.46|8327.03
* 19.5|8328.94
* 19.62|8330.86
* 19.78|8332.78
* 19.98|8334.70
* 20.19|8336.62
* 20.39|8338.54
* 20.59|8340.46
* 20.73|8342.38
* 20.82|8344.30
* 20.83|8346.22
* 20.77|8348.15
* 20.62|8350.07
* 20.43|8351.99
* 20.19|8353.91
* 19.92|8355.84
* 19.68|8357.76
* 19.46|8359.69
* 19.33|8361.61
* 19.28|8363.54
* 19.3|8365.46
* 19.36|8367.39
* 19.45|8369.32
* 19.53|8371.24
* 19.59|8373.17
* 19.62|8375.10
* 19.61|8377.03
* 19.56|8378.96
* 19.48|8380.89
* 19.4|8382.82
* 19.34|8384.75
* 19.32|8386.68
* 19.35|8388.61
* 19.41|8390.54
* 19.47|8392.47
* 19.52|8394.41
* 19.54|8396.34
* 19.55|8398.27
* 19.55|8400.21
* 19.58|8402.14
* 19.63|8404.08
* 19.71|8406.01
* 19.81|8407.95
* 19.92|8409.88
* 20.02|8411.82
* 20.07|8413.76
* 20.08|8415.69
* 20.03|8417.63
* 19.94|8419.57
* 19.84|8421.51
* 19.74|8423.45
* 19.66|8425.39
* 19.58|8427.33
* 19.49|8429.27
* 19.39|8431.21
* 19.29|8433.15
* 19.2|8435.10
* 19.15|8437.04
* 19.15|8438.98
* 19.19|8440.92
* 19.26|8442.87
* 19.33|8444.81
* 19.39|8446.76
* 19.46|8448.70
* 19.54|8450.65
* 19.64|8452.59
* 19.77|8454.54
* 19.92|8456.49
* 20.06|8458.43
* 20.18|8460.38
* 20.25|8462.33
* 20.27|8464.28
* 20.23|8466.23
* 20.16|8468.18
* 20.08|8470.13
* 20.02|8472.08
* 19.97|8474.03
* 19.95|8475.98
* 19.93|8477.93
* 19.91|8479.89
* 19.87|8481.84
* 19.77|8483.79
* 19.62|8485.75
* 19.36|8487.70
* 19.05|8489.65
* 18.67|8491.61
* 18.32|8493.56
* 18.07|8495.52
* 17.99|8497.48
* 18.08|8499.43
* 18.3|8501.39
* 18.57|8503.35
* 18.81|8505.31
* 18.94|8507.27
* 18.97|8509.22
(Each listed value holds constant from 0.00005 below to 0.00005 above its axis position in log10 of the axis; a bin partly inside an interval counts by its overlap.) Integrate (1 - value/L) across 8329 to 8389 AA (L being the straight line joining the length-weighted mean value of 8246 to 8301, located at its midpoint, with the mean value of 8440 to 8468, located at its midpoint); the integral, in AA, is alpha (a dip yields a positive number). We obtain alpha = 0.6 AA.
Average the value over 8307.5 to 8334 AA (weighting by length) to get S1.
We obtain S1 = 19.8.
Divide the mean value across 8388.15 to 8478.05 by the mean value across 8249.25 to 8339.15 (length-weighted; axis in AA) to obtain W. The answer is 1.0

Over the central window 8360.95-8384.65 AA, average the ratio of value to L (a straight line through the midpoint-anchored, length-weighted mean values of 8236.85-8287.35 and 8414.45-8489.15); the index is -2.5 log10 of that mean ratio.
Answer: 0.027 mag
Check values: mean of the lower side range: 20.2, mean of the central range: 19.5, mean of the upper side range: 19.7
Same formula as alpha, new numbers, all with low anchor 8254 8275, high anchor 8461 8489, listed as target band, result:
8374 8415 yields 1.1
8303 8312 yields 0.1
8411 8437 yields 0.5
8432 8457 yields 0.8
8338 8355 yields -0.3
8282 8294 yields 0.1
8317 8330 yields 0.4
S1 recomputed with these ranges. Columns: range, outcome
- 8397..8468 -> 19.7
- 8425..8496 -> 19.6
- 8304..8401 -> 19.8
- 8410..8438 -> 19.7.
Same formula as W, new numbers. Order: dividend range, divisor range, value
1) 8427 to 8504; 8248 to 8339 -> 0.97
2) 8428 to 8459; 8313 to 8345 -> 0.97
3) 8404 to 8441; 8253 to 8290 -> 0.97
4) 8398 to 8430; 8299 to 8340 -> 0.99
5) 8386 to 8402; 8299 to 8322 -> 0.97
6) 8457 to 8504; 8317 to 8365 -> 0.97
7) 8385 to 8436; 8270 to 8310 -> 0.97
